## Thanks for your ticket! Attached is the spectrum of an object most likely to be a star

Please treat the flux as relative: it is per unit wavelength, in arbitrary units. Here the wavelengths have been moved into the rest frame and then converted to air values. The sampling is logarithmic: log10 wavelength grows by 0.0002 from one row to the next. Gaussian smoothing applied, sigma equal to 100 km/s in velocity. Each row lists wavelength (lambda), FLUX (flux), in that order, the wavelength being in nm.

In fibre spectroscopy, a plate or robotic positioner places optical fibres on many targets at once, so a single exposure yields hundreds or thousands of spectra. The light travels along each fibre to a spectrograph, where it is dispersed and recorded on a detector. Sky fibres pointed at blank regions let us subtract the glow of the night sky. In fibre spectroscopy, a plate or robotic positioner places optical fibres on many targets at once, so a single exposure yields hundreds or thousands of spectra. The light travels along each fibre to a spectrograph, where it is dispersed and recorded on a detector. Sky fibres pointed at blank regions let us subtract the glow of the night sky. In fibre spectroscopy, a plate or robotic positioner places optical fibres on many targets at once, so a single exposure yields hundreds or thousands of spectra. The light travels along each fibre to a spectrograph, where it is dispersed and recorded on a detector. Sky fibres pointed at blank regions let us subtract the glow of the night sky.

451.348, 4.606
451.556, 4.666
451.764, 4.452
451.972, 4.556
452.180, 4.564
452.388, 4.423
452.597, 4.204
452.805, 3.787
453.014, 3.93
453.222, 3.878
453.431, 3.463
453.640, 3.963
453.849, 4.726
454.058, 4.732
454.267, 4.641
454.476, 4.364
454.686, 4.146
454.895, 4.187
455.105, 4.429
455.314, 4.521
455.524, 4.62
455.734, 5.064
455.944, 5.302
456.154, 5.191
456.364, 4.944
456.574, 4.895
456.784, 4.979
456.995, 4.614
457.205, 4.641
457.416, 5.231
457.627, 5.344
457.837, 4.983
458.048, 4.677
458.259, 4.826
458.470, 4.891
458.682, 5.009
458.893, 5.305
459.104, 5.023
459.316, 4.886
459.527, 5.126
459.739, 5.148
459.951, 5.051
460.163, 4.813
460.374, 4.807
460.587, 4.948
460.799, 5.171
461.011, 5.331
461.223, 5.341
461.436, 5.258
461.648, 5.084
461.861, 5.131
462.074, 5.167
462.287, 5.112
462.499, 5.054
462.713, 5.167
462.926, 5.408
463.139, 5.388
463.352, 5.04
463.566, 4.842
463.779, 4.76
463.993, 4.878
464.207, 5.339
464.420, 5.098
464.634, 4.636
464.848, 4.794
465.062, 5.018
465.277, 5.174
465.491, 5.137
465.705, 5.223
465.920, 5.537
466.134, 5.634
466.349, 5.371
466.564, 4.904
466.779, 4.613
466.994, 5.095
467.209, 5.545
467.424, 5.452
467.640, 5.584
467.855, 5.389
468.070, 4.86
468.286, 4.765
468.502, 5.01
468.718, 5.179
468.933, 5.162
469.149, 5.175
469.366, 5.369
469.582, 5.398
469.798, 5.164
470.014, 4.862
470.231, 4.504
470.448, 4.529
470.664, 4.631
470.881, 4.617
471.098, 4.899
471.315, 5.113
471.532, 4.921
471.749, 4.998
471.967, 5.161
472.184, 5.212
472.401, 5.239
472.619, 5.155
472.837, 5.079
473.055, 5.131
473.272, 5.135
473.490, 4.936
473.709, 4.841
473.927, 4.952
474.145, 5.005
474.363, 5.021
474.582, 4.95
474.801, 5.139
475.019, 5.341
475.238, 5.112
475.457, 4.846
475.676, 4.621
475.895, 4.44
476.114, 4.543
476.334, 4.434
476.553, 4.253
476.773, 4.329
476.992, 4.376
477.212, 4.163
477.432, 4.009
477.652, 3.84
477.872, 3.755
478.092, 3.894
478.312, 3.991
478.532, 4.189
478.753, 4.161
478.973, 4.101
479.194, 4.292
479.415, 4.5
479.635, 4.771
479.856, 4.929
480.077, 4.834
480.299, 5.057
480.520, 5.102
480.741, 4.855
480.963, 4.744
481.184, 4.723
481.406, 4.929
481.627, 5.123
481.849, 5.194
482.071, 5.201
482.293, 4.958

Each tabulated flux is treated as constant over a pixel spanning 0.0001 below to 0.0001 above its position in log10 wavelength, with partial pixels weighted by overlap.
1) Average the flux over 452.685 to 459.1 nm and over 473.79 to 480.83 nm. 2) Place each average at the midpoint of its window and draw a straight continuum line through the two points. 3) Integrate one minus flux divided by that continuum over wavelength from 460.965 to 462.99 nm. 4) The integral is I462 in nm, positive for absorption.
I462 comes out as -0.25 nm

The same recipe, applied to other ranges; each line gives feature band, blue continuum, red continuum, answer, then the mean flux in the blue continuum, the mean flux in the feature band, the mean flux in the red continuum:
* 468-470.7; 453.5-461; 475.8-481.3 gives -0.23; 4.83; 4.98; 4.41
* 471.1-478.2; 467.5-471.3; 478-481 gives 0.03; 5.01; 4.75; 4.53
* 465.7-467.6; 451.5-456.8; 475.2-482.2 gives -0.32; 4.48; 5.28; 4.54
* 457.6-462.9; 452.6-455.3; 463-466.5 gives -0.37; 4.2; 5.07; 5.12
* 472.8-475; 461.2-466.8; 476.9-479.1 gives -0.34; 5.12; 5.03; 4.05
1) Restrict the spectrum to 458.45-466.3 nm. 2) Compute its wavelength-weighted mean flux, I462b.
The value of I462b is 5.11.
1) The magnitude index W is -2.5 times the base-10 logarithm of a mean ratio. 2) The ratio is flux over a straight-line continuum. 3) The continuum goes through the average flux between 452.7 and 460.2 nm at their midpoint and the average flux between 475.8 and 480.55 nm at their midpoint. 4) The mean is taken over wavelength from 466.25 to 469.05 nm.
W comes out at -0.14 mag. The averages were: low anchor 4.7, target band 5.15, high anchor 4.35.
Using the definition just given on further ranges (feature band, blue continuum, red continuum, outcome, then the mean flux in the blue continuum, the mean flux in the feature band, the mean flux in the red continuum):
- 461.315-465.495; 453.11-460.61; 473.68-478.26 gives -0.086 mag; 4.76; 5.07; 4.55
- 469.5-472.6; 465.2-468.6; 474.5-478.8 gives -0.018 mag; 5.21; 4.95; 4.42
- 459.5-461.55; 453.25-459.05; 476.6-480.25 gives -0.104 mag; 4.72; 5.1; 4.27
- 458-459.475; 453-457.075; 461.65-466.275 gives -0.040 mag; 4.54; 4.96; 5.12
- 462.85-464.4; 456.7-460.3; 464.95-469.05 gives 0.003 mag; 4.97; 5.09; 5.19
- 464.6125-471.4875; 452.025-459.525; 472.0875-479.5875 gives -0.100 mag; 4.65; 5.08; 4.62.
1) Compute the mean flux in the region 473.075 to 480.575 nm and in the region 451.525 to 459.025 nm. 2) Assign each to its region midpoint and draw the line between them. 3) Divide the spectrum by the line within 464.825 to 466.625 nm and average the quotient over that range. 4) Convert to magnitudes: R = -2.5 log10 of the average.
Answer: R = -0.14 mag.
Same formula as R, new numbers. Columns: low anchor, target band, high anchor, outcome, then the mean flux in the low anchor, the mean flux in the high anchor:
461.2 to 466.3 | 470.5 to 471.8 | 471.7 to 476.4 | 0.04 mag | 5.13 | 4.97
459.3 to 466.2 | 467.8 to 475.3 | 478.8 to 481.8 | -0.02 mag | 5.11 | 4.76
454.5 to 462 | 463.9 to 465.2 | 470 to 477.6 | -0.02 mag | 4.94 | 4.8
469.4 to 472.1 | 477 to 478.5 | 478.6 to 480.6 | 0.18 mag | 4.92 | 4.62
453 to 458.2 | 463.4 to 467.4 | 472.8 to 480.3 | -0.11 mag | 4.63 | 4.59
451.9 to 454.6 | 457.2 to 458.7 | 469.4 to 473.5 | -0.12 mag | 4.24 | 4.99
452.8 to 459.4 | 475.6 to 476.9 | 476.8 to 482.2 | 0.03 mag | 4.68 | 4.53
